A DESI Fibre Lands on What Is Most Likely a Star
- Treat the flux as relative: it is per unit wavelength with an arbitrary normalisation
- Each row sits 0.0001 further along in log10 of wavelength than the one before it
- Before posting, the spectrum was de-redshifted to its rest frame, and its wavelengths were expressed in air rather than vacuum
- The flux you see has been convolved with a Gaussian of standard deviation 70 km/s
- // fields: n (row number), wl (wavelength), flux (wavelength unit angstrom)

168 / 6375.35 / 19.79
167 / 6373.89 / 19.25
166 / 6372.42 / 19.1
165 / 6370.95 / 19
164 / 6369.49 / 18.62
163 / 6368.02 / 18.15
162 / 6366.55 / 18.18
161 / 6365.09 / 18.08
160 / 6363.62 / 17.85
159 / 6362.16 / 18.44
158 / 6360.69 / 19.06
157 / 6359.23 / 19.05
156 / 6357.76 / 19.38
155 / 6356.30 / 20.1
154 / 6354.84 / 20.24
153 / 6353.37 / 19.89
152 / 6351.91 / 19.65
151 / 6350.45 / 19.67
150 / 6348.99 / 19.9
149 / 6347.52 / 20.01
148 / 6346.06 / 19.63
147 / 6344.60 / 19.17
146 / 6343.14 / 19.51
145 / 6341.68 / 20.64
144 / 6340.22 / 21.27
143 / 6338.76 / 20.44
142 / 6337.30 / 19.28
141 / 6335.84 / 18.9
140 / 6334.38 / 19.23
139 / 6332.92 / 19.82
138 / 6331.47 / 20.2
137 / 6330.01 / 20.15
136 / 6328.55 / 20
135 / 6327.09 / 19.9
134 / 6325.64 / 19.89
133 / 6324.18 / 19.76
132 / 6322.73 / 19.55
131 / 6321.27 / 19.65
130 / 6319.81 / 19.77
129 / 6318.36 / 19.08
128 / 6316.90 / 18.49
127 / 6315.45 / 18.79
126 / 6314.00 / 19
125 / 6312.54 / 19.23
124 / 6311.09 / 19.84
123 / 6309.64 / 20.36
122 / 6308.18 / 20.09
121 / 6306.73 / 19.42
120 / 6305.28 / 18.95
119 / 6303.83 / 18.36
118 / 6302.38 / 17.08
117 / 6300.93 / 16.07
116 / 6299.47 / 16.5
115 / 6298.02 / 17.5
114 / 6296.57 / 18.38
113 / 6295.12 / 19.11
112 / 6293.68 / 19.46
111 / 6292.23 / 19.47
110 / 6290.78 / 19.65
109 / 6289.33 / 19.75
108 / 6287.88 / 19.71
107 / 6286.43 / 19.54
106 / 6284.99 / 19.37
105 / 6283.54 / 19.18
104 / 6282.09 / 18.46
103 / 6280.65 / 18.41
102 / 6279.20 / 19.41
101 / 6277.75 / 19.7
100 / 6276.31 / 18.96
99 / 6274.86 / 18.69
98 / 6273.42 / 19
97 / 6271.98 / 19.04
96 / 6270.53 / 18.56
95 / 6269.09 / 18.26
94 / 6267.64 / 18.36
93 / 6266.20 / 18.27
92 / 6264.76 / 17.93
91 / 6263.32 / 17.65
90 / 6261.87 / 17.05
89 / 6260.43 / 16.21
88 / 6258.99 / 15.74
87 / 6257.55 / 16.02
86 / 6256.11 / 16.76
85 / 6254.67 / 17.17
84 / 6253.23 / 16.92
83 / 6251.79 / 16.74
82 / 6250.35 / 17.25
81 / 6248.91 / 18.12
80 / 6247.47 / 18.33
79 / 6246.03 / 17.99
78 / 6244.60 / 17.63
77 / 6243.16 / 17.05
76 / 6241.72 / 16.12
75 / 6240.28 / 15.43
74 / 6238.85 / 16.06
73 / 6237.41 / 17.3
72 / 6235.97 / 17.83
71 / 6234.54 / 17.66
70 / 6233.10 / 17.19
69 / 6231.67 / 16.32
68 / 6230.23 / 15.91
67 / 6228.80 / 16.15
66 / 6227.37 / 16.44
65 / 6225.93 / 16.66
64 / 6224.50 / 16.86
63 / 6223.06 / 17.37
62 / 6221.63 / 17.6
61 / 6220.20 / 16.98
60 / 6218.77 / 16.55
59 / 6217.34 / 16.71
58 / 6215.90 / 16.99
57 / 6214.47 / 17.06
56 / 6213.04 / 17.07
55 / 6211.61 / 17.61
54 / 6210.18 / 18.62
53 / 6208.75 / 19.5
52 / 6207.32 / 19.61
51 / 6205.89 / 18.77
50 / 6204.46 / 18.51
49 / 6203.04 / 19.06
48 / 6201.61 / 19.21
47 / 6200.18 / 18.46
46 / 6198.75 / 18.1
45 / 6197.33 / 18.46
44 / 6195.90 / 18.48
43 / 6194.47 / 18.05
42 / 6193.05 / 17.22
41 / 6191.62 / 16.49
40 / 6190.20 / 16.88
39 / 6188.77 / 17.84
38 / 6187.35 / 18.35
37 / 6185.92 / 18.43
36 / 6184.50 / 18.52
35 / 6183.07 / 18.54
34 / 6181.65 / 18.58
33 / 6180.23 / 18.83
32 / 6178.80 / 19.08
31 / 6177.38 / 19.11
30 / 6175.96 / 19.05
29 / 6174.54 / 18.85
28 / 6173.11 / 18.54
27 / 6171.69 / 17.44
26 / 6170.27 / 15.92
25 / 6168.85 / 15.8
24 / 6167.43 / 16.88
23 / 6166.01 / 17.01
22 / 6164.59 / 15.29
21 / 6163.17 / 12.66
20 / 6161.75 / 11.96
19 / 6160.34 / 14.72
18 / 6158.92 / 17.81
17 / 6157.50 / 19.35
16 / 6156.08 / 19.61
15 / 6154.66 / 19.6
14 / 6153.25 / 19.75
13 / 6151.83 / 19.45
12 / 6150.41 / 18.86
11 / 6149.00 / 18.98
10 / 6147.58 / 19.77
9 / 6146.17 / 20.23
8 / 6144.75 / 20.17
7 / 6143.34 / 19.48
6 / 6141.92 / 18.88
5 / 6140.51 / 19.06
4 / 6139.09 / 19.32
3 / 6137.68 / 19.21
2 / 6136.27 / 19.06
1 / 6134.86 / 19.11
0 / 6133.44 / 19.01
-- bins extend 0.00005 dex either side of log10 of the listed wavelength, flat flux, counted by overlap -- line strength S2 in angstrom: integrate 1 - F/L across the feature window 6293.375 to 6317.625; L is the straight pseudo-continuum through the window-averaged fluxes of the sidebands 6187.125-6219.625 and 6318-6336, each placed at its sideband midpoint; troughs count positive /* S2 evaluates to 1.0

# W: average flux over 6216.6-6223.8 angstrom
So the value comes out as 17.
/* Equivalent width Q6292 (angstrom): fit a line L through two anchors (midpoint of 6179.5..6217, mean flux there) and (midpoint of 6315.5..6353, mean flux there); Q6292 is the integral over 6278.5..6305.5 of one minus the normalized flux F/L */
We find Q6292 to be 0.8 angstrom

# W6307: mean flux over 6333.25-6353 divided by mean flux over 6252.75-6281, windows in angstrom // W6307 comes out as 1.1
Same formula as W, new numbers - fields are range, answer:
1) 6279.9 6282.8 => 18.5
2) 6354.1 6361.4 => 19.6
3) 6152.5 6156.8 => 19.6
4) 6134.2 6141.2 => 19.2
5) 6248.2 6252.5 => 17.4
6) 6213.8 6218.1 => 16.9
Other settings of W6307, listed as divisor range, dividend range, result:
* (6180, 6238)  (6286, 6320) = 1.07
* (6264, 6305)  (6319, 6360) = 1.06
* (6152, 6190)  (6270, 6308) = 1.07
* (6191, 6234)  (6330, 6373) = 1.10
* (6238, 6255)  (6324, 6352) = 1.16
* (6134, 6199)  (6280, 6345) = 1.06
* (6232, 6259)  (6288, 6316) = 1.10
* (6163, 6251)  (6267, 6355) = 1.10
